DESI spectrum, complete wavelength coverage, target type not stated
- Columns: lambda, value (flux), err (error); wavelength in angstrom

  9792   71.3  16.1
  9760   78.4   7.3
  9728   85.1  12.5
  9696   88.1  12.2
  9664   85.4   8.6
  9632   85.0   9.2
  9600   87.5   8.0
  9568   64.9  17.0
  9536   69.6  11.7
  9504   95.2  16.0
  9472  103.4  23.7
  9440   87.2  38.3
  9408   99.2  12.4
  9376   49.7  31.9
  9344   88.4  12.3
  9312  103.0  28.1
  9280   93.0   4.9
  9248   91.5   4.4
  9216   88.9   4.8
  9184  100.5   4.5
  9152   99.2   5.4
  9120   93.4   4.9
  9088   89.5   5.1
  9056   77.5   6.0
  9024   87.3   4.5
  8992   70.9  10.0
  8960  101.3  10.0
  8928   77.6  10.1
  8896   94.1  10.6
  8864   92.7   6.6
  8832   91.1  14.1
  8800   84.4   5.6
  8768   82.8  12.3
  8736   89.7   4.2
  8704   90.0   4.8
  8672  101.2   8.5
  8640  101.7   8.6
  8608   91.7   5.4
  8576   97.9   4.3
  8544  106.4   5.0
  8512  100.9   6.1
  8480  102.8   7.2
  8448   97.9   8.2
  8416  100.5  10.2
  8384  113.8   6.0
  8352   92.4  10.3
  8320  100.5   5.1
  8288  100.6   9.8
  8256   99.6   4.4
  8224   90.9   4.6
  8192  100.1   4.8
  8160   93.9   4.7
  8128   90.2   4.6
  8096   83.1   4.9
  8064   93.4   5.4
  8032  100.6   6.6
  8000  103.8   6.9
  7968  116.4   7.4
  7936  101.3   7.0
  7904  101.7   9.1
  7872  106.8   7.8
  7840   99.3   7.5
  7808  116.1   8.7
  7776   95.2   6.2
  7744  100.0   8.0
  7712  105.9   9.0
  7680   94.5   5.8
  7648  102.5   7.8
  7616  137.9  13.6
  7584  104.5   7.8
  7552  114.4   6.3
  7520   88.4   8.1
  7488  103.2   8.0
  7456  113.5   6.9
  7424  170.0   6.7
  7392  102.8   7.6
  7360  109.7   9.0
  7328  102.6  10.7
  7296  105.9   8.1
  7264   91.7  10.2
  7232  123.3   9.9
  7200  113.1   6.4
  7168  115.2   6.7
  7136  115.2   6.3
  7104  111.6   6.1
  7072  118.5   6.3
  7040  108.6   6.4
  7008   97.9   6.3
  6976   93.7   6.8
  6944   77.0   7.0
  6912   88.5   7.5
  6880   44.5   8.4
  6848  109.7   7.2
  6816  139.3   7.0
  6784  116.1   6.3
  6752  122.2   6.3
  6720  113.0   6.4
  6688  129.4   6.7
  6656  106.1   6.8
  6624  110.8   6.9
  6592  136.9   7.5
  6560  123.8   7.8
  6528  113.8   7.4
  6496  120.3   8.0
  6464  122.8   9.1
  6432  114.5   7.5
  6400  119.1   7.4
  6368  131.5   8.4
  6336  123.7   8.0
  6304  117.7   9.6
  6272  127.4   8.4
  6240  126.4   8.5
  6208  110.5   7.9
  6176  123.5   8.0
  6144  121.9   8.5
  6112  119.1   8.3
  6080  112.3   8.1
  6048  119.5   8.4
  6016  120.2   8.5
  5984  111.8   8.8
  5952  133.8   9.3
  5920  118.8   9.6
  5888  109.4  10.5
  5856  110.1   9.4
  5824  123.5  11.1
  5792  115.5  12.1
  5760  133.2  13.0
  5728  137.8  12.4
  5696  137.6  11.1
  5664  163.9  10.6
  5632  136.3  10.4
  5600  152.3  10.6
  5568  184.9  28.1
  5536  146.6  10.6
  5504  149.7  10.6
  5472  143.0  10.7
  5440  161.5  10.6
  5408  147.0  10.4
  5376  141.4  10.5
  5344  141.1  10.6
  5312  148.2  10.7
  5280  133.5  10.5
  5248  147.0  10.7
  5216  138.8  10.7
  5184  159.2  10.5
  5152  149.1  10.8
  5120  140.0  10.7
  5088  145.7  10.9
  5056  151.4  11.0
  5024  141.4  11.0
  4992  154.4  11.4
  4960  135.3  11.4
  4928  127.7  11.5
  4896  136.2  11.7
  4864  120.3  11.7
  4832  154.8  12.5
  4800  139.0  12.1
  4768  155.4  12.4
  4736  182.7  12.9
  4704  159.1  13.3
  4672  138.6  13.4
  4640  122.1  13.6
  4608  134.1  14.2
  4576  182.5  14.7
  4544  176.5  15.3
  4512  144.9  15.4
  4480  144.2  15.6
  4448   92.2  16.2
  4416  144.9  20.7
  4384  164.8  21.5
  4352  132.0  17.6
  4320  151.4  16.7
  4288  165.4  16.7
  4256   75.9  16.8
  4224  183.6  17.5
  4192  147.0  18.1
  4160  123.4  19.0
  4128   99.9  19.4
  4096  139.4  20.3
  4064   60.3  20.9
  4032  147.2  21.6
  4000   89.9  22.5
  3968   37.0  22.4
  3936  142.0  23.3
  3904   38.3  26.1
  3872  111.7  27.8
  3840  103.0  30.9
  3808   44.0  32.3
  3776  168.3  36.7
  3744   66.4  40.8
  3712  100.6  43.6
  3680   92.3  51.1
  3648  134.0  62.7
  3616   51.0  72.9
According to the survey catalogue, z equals 0.132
